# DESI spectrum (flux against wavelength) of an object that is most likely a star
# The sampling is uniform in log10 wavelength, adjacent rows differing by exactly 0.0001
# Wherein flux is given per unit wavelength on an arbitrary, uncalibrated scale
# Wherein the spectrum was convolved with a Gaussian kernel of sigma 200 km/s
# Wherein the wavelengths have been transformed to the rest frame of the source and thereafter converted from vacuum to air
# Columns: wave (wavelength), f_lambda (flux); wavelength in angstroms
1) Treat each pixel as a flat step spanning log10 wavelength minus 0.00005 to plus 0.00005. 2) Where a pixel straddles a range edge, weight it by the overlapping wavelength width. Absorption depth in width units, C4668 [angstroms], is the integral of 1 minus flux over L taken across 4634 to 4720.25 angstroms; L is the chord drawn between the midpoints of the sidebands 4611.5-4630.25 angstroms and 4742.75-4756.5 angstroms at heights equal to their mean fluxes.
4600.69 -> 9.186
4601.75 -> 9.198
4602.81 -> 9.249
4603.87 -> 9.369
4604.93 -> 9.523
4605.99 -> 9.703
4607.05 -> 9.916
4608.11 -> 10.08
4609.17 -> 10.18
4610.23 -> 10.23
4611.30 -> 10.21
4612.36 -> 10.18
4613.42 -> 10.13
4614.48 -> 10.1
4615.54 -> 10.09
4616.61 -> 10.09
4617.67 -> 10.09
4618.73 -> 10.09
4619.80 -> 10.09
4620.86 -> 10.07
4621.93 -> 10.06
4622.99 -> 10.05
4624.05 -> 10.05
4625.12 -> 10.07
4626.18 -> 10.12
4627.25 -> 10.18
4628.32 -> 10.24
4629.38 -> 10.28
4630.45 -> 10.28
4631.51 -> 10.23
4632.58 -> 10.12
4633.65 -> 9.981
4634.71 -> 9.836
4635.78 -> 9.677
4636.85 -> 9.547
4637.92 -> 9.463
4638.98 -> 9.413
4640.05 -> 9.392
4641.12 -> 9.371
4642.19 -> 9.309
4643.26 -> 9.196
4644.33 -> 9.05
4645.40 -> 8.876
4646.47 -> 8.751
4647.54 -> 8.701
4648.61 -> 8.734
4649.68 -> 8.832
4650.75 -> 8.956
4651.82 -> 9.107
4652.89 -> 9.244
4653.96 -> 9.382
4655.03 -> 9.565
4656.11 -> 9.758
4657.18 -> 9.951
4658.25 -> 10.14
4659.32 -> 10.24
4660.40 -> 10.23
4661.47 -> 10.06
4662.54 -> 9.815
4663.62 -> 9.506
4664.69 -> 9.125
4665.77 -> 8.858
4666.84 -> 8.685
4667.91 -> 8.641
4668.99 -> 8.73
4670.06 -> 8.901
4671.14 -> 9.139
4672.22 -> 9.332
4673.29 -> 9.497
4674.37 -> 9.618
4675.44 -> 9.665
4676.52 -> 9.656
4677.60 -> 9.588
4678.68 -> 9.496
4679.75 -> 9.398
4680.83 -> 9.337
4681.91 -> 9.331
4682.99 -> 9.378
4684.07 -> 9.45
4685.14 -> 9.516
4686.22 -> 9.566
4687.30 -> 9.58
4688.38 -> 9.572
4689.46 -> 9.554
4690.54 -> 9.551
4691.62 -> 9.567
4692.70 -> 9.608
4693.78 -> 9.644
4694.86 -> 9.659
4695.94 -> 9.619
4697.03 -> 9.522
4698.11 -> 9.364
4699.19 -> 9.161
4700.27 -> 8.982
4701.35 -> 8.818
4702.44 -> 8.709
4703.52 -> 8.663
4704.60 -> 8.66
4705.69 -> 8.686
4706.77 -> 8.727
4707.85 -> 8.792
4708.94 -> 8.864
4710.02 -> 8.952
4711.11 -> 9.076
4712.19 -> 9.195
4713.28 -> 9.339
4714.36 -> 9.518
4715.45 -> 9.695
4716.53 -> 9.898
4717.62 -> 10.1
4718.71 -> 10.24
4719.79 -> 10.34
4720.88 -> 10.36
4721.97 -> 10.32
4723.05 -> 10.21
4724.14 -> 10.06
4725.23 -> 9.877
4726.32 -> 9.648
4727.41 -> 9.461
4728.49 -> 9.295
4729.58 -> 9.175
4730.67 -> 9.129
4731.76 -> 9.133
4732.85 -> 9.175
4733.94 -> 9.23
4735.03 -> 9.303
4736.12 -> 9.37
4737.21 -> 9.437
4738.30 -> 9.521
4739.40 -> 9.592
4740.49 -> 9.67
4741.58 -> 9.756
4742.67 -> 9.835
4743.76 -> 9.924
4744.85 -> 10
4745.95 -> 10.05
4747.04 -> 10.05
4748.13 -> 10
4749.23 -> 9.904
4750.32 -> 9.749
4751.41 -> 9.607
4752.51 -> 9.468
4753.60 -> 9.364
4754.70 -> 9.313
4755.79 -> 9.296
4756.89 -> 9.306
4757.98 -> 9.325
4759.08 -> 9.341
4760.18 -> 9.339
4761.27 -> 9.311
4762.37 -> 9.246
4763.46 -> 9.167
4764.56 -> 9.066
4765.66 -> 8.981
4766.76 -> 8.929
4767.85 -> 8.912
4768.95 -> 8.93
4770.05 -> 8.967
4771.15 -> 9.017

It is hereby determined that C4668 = 5.1 angstroms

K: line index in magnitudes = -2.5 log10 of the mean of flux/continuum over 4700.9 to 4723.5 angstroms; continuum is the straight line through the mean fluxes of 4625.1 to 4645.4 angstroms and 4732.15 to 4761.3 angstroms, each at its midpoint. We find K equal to 0.03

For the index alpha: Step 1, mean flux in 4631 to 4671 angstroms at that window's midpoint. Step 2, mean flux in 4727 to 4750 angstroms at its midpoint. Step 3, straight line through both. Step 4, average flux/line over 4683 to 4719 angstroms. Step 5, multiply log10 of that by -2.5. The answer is 0.02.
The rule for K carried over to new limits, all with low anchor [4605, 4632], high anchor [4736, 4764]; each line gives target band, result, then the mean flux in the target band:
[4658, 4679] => 0.05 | 9.43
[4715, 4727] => -0.04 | 10.1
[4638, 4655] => 0.10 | 9.12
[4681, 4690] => 0.04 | 9.49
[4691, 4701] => 0.04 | 9.45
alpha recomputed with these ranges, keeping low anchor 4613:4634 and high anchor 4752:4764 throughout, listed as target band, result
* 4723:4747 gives -0.01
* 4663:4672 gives 0.10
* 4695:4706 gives 0.07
